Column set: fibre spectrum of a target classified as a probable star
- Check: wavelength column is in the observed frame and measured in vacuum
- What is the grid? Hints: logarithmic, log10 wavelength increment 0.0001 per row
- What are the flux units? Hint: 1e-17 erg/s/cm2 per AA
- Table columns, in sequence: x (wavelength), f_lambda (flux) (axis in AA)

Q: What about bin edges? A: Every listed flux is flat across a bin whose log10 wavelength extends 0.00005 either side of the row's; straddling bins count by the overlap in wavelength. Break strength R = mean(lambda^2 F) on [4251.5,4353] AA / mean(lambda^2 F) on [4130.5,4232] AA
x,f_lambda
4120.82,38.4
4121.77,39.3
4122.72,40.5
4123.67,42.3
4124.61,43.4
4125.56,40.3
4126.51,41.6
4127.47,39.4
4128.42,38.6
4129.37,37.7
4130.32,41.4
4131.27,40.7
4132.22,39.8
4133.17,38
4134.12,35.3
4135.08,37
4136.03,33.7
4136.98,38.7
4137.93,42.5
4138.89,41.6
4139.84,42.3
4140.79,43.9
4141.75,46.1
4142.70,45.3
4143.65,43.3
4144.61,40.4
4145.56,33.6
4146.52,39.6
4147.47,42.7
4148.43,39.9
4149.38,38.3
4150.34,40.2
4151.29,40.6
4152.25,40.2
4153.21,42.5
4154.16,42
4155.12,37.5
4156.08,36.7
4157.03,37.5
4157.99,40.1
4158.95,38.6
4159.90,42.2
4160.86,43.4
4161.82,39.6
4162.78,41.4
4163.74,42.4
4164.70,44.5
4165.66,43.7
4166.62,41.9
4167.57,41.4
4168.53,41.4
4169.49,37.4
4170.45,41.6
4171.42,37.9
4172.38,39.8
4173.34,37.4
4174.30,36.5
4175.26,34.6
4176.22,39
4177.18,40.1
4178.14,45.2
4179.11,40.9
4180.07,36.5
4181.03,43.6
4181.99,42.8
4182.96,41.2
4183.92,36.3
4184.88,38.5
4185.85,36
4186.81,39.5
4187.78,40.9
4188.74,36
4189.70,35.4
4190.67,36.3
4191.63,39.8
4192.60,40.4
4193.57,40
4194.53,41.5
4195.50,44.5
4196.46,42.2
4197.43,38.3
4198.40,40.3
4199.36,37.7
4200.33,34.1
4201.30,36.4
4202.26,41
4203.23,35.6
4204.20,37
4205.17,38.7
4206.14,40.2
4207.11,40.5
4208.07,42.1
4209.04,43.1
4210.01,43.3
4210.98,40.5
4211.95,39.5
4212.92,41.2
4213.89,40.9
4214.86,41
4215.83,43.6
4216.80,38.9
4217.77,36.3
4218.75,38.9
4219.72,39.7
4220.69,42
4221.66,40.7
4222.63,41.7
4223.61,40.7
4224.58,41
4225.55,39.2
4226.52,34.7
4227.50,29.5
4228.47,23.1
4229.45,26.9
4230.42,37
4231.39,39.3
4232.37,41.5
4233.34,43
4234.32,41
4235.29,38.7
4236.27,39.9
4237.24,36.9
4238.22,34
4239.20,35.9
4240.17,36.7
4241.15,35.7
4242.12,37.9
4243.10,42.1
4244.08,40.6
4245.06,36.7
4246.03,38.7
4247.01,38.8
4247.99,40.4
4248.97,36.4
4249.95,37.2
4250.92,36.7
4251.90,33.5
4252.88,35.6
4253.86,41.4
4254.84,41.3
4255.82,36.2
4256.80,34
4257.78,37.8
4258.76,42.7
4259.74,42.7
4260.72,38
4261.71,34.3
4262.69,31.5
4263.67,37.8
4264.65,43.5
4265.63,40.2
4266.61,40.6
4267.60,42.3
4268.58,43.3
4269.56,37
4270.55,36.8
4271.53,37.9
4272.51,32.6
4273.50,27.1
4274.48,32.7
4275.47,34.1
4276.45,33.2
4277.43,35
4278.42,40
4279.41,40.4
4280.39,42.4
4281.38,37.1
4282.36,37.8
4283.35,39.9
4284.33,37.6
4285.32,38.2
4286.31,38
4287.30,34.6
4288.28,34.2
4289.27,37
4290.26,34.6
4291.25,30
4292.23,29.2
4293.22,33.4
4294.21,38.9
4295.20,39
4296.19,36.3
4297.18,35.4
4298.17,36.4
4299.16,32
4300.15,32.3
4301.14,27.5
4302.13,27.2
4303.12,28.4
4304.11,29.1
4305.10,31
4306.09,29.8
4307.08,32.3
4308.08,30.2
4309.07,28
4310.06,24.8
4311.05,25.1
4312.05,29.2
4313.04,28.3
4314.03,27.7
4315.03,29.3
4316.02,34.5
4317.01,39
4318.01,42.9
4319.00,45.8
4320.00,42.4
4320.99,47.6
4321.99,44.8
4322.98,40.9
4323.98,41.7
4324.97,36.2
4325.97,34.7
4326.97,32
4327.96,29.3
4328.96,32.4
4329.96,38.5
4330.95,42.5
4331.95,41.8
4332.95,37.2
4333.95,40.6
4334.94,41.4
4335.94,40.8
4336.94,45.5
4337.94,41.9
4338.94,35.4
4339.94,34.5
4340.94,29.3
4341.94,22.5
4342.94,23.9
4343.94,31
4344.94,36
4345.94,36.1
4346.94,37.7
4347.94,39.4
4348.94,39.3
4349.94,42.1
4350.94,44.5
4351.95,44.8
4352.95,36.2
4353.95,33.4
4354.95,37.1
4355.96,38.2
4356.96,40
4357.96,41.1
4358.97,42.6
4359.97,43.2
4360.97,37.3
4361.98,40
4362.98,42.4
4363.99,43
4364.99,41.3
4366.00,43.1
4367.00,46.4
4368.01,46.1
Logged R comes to 0.97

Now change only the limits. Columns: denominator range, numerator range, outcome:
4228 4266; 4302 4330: 0.93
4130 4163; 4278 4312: 0.90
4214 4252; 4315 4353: 1.05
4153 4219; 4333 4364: 1.03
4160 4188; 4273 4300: 0.94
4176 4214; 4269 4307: 0.91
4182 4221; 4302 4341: 0.95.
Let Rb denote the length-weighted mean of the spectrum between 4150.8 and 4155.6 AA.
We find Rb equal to 40.6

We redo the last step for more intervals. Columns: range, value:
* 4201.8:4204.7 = 37.8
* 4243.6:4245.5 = 38.6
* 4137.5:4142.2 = 43.2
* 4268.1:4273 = 37.5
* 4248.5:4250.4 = 36.8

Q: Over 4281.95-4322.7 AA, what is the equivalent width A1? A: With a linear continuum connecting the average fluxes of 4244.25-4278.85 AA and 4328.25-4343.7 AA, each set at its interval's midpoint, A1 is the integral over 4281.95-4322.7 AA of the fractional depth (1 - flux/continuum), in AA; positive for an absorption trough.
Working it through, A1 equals 2.9 AA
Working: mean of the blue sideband 37.4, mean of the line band 34.2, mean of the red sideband 36.3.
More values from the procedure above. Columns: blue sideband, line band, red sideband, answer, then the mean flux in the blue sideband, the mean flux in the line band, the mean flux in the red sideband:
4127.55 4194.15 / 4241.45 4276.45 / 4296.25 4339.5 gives -0.6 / 39.9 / 37.7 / 35.2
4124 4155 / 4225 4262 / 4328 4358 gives 1.4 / 40.3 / 37.3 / 37.3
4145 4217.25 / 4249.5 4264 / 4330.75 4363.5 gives 0.6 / 39.8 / 37.4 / 38.1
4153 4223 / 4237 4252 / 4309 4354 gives 0.4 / 39.9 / 37.5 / 36.5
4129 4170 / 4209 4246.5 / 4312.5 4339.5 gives 1.0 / 40.4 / 38.5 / 38.3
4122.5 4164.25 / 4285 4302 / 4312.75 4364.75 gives 1.8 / 40.3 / 34.3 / 38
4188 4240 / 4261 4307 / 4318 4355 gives 3.5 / 38.7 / 35.4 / 38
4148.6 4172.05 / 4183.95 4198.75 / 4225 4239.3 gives -0.2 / 40.5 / 39.2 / 36.1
